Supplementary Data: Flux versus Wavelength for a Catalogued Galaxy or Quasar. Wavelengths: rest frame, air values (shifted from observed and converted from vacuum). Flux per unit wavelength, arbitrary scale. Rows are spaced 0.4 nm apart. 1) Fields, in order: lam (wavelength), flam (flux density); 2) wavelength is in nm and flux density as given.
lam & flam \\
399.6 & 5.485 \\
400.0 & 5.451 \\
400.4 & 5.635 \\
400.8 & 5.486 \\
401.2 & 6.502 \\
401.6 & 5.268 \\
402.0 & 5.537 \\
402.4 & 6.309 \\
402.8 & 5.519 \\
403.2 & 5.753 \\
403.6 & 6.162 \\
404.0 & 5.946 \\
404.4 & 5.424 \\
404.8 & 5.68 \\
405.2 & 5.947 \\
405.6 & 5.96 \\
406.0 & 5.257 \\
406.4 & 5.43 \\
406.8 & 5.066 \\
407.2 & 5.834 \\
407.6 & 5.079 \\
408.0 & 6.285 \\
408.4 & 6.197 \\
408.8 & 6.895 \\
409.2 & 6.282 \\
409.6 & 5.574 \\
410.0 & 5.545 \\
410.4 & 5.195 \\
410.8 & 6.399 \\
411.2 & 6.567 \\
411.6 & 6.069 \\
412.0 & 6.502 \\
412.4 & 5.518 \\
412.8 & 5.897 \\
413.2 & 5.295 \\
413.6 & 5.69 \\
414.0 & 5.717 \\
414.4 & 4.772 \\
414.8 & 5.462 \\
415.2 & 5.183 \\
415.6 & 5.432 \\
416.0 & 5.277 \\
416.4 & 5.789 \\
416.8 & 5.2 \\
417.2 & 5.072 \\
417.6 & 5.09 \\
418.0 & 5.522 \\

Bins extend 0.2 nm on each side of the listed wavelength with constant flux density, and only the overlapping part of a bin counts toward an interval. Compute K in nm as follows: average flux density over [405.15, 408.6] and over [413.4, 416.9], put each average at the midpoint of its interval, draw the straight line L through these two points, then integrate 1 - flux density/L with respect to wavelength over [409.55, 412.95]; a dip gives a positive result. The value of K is -0.25 nm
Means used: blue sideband 5.66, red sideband 5.4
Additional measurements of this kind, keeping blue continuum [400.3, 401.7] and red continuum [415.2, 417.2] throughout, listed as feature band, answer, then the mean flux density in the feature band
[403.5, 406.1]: -0.05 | 5.77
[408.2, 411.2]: -0.28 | 6.05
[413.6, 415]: 0.01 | 5.37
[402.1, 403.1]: -0.02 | 5.86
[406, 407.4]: 0.05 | 5.42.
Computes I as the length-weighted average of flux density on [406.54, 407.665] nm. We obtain 5.36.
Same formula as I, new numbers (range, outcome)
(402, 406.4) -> 5.77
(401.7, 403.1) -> 5.75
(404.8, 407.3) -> 5.58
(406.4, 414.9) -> 5.8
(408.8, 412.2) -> 6.07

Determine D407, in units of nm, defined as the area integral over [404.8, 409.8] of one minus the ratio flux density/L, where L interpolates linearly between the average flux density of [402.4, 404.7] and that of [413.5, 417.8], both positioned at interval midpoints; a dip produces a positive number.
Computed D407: -0.14 nm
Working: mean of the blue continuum 5.8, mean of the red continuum 5.33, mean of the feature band 5.81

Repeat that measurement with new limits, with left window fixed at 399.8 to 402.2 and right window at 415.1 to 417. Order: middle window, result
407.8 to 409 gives -0.20 nm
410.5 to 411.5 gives -0.15 nm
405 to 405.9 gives -0.05 nm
